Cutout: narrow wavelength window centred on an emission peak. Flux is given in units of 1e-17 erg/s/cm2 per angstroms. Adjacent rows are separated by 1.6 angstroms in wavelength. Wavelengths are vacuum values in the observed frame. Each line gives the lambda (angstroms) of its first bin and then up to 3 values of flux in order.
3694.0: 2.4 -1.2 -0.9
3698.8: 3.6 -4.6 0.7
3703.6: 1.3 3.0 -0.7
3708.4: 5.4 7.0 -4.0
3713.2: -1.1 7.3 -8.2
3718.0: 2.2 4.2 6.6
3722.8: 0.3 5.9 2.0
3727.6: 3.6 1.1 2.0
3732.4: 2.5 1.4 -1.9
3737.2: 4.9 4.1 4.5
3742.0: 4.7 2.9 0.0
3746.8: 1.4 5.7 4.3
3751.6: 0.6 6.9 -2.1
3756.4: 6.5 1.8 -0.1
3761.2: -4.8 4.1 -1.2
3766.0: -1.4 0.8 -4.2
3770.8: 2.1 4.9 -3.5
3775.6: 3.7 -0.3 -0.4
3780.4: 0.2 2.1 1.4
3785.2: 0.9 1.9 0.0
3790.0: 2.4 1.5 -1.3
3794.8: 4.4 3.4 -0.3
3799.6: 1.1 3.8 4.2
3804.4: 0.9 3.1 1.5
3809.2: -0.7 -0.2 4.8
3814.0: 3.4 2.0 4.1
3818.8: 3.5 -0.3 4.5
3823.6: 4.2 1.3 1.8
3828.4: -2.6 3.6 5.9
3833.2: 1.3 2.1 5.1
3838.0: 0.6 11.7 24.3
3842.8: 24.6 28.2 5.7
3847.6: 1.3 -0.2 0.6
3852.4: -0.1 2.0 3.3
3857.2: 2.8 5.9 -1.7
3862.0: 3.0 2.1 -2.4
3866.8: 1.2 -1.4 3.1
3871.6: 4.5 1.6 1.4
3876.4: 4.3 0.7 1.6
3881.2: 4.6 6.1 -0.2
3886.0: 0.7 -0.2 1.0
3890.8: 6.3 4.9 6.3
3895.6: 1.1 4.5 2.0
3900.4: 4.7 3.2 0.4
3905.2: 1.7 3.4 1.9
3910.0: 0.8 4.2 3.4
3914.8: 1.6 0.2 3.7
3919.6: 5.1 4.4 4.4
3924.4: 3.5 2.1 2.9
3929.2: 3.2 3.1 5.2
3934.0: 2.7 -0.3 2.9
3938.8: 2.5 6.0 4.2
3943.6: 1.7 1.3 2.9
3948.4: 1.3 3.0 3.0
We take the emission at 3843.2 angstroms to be [O II]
